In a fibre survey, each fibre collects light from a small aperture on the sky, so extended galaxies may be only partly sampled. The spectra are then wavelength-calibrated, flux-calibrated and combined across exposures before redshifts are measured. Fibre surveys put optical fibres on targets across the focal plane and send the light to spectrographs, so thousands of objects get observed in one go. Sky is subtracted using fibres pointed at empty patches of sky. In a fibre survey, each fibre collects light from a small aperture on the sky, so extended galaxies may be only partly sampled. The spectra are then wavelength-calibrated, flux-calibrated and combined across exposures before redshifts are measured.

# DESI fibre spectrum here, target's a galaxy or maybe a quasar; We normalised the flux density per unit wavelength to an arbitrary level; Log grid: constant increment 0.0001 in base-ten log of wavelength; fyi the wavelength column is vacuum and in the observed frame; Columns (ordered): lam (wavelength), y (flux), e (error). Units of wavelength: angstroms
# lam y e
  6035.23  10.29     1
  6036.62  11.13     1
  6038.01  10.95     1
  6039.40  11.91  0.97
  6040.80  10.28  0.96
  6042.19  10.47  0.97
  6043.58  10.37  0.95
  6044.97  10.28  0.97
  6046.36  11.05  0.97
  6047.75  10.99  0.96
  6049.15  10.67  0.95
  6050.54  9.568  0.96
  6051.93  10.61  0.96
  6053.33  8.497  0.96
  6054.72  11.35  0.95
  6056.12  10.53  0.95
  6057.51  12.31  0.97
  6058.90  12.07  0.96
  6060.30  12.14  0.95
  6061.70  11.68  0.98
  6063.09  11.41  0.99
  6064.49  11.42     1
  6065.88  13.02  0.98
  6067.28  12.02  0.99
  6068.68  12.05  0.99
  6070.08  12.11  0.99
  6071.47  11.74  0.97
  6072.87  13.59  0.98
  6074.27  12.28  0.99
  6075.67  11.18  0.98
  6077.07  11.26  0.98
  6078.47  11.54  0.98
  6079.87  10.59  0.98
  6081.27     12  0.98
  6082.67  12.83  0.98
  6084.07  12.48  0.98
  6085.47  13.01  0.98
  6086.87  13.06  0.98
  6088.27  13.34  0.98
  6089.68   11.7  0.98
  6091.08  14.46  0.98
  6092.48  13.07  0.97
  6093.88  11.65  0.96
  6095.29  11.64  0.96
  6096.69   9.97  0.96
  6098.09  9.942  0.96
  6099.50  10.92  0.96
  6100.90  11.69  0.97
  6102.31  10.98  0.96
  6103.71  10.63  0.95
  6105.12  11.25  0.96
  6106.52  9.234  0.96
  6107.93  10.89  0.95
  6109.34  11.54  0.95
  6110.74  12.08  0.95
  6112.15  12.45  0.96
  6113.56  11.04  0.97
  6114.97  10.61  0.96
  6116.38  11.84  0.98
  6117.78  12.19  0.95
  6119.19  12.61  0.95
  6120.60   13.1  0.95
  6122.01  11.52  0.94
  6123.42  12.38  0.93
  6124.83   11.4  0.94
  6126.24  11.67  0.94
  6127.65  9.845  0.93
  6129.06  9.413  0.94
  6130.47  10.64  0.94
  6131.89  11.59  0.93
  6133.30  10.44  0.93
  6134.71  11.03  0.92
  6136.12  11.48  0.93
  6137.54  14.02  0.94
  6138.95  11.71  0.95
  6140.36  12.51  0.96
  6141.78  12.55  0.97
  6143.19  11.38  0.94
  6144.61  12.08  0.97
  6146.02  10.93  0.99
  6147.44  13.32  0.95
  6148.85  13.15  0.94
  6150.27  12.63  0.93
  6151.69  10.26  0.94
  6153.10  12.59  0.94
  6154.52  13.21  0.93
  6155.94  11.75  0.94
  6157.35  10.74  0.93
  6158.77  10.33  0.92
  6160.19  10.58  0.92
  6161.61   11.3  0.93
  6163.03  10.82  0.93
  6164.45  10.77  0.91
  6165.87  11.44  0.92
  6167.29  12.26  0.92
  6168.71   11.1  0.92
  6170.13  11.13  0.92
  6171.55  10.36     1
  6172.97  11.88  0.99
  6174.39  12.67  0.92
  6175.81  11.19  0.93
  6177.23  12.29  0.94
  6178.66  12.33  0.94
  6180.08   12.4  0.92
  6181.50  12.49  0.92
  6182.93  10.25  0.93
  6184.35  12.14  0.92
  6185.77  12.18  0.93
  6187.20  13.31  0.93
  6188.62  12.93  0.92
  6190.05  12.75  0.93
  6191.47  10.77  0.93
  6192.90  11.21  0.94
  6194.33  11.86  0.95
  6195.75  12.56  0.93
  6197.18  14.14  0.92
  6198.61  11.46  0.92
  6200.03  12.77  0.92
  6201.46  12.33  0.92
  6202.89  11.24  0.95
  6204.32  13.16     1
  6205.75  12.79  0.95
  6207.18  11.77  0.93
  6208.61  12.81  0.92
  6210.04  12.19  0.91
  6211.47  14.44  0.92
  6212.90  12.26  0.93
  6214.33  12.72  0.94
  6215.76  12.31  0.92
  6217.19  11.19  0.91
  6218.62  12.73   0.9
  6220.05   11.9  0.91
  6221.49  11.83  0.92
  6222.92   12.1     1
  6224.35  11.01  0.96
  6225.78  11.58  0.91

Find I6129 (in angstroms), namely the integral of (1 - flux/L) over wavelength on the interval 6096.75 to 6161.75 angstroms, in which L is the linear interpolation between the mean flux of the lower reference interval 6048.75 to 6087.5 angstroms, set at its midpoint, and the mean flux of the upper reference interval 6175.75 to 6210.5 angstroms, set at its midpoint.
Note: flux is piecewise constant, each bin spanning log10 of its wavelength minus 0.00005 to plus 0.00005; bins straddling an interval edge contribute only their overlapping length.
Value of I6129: 2.5 angstroms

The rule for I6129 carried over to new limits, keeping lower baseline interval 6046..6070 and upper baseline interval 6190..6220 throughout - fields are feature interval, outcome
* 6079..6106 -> -0.7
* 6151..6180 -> 1.4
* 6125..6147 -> 0.7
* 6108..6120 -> -0.1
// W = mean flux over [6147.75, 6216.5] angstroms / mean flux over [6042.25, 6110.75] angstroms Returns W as 1.0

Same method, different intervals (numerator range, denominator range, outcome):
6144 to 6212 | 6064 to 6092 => 0.97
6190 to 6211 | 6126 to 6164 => 1.06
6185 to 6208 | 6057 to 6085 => 1.03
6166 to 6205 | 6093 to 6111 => 1.10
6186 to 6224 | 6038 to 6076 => 1.09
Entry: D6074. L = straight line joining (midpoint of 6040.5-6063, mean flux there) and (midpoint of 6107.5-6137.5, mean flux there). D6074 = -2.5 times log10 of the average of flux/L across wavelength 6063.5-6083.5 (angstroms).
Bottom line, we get -0.09 mag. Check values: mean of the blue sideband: 10.8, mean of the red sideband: 11.5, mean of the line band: 12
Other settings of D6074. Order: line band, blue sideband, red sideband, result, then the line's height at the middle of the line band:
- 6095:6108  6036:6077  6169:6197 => 0.08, 11.5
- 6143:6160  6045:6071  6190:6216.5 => 0.01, 12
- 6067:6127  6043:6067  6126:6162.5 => -0.05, 11.3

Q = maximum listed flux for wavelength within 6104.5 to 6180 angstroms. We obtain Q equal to 14.02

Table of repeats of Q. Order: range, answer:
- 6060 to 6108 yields 14.46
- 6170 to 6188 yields 13.31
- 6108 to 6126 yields 13.1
